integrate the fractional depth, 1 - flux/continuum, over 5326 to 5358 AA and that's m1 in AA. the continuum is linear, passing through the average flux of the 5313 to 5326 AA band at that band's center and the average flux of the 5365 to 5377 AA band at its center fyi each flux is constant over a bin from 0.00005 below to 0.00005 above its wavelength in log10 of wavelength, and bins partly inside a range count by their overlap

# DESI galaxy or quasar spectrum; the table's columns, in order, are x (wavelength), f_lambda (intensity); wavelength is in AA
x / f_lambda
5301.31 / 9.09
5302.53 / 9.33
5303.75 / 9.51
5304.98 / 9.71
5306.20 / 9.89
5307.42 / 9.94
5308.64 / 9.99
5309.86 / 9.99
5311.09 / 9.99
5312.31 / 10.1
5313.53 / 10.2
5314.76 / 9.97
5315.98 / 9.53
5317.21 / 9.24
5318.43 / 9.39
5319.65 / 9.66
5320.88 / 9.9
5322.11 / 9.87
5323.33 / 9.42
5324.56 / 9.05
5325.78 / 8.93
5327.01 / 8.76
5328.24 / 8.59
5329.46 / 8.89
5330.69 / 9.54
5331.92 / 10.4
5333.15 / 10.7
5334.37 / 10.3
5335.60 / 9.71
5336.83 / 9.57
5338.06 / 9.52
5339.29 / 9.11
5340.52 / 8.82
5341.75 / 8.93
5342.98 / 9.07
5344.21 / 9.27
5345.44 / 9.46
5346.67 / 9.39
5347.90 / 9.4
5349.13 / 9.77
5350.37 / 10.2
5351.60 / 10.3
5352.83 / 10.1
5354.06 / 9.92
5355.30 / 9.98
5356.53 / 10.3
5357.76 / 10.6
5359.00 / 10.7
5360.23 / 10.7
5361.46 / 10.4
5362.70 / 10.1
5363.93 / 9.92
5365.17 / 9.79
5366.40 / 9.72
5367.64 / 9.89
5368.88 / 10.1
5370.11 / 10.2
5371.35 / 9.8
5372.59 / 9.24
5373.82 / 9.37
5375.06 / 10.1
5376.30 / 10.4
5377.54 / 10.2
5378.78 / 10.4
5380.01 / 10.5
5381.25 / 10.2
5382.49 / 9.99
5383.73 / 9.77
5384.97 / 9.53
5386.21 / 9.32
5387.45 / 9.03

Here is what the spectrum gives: 0.3 AA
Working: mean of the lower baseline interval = 9.57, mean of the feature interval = 9.62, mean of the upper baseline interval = 9.86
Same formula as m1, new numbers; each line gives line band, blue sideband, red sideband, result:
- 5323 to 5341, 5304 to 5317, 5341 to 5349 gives 0.2 AA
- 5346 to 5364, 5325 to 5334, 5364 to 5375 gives -0.9 AA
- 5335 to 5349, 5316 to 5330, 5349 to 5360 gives 0.8 AA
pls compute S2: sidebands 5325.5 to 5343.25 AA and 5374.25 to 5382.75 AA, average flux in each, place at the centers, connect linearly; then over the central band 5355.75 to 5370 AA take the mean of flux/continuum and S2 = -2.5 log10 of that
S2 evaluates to -0.03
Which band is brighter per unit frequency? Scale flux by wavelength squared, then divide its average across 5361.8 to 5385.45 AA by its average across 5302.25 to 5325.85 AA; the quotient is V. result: 1.1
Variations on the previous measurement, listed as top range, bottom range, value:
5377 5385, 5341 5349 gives 1.11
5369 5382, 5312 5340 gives 1.07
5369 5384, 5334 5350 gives 1.08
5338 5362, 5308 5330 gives 1.04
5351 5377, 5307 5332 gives 1.07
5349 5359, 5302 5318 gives 1.06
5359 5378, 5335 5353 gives 1.06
